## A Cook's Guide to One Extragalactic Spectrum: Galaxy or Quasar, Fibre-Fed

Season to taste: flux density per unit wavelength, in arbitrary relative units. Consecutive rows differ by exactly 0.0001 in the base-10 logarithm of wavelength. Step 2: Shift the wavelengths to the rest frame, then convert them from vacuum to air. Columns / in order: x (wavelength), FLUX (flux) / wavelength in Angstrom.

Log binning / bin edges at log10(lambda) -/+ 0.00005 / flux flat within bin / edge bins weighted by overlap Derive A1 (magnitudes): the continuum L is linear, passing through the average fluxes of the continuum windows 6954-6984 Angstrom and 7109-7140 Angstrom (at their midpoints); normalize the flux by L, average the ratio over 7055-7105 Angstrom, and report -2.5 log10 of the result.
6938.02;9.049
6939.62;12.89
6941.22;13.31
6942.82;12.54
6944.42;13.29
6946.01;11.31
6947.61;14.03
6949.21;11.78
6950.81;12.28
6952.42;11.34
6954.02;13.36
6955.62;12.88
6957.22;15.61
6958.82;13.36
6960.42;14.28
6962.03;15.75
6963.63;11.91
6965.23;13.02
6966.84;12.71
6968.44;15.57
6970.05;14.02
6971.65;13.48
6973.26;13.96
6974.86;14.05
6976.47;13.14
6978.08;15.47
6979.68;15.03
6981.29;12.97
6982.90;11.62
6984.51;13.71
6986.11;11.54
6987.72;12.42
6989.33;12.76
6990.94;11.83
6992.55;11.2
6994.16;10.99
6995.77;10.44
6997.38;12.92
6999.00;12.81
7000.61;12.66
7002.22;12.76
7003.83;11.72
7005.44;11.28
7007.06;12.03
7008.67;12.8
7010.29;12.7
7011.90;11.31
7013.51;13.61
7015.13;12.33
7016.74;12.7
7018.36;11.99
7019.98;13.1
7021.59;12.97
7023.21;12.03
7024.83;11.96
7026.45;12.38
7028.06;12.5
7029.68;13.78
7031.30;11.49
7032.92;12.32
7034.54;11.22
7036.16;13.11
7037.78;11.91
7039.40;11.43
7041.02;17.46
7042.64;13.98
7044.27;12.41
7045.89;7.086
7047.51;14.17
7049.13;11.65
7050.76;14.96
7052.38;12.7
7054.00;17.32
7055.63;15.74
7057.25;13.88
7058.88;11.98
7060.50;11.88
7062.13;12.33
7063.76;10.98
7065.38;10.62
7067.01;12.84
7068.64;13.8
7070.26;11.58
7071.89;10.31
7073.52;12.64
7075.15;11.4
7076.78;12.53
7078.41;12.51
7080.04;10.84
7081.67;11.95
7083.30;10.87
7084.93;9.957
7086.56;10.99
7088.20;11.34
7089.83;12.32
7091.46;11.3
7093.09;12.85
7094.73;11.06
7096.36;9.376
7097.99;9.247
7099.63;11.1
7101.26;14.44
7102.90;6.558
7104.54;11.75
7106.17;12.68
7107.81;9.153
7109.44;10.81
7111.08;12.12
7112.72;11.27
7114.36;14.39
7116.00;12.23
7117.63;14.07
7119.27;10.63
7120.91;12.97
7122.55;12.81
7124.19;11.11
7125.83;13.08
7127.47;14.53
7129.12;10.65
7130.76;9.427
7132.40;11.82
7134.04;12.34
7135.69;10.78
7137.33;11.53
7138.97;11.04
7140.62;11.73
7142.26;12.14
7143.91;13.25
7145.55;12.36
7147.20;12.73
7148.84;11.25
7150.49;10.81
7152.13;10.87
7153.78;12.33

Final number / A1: 0.08 mag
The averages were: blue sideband 13.8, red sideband 12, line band 11.6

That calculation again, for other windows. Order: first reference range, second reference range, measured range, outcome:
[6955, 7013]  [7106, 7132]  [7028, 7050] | 0.01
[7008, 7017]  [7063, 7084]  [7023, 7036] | 0.01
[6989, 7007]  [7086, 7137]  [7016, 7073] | -0.08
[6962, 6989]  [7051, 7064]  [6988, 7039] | 0.11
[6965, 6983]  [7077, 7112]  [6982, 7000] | 0.12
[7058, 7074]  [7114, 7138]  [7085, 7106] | 0.09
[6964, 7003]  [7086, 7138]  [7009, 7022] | 0.00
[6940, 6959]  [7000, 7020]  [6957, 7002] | -0.04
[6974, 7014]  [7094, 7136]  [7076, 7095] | 0.02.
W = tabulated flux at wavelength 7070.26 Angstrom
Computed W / 11.58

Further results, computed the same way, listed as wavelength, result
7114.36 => 14.39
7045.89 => 7.086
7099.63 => 11.1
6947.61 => 14.03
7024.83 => 11.96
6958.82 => 13.36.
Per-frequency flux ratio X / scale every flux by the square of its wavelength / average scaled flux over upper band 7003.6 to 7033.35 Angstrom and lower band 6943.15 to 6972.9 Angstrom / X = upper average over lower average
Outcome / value 0.9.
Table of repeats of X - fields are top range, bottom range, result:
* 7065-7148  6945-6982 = 0.90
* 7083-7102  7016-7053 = 0.91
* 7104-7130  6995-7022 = 1.01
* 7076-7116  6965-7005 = 0.91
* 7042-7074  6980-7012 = 1.06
